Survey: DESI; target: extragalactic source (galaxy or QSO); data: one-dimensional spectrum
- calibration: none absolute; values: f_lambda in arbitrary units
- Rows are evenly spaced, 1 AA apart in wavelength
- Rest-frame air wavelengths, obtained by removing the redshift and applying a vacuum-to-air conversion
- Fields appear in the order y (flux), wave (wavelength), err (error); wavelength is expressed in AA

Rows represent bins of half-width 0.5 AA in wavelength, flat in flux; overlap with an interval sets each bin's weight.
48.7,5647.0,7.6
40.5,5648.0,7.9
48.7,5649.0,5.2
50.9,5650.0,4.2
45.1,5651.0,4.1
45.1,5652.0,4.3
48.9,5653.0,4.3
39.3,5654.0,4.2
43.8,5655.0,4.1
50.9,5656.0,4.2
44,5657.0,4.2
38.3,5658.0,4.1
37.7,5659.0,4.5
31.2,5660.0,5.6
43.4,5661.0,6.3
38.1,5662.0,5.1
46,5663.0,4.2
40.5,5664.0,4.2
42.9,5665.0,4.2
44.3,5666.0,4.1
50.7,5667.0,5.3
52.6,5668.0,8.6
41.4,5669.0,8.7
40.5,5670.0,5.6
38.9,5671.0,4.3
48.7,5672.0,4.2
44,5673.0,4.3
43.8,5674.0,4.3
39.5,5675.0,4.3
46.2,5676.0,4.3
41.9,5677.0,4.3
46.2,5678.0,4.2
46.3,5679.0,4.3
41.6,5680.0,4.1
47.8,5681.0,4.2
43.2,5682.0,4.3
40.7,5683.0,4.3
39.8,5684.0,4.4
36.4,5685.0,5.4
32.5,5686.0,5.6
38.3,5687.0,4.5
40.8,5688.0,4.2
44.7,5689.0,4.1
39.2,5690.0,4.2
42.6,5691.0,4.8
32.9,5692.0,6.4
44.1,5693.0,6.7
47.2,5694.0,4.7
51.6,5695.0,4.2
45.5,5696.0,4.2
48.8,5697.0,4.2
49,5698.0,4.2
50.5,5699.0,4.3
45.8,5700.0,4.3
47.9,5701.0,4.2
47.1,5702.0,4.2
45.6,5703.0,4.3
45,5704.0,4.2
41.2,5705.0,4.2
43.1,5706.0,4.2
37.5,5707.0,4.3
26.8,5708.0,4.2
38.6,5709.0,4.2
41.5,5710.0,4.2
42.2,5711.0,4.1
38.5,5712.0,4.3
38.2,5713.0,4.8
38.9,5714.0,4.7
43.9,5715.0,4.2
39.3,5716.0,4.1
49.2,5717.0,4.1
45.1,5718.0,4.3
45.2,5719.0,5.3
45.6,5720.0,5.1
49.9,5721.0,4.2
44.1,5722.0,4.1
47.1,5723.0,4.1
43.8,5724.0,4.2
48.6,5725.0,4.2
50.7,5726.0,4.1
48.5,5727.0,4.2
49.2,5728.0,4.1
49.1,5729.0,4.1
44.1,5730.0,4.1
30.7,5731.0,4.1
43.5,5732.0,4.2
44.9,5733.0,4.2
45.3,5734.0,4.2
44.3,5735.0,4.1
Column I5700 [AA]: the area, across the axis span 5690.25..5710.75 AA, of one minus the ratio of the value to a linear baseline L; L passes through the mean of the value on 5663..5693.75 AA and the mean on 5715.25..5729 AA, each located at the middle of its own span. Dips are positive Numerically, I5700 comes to 0.5 AA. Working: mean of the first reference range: 42.5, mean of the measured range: 43.5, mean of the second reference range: 46.7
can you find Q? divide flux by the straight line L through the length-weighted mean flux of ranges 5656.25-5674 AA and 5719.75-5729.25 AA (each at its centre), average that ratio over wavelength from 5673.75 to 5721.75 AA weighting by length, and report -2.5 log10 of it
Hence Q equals 0.06 mag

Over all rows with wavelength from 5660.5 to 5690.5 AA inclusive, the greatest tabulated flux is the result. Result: 52.6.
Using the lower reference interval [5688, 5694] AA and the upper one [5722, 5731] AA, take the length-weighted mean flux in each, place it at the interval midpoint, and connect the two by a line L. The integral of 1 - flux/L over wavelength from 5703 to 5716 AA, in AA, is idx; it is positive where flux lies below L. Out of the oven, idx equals 1.2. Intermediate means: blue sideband 41.2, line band 39.8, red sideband 46.5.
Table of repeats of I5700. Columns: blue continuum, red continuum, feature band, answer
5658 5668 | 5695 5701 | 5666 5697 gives 1.4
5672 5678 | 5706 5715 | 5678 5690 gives 0.3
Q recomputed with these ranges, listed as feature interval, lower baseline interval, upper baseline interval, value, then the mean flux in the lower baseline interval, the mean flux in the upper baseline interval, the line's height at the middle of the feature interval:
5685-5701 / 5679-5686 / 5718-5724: -0.021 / 41.3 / 46.1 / 42.6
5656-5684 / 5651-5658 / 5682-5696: 0.001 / 44.8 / 41.1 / 43.1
